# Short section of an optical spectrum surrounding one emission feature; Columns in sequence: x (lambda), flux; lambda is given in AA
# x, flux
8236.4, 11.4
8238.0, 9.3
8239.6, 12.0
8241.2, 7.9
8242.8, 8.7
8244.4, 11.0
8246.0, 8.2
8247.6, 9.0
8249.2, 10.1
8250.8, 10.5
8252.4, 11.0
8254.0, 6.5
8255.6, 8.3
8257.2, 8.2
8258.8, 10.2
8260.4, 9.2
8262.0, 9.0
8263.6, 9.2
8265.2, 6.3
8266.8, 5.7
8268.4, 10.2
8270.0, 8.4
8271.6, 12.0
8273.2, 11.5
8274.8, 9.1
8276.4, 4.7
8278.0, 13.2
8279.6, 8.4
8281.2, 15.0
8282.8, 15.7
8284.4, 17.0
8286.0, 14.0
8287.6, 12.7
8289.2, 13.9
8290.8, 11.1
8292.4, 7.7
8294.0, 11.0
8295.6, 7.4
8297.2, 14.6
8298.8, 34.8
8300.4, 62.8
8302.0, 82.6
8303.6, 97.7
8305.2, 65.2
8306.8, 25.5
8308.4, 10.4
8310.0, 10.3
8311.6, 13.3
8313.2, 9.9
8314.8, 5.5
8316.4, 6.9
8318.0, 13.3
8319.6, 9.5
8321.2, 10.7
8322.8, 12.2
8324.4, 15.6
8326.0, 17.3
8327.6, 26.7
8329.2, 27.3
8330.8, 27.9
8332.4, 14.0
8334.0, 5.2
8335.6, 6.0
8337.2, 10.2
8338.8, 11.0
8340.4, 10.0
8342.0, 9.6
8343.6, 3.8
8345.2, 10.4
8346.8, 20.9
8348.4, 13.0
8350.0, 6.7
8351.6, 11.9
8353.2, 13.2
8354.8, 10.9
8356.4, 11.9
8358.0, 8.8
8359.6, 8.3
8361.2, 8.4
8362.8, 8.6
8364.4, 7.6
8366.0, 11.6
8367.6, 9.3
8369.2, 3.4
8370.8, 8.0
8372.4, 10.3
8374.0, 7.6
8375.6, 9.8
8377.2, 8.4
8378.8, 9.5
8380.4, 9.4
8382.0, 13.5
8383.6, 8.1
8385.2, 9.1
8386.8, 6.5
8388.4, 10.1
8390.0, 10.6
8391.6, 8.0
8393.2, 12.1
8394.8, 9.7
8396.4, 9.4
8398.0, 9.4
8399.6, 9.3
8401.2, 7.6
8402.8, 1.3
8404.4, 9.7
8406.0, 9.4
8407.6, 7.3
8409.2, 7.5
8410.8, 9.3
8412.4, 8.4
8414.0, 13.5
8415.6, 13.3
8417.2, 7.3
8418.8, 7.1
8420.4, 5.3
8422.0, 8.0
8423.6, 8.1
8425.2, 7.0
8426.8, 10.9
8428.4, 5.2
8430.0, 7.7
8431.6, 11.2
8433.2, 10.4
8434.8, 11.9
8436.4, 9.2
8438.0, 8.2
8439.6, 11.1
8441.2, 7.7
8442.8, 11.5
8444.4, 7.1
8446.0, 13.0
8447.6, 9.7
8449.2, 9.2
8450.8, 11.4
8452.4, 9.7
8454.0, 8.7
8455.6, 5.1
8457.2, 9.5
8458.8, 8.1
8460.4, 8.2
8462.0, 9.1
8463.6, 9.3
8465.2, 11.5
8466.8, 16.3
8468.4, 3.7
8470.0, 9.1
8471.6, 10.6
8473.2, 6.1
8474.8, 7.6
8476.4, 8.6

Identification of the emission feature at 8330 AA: [N II] 6583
